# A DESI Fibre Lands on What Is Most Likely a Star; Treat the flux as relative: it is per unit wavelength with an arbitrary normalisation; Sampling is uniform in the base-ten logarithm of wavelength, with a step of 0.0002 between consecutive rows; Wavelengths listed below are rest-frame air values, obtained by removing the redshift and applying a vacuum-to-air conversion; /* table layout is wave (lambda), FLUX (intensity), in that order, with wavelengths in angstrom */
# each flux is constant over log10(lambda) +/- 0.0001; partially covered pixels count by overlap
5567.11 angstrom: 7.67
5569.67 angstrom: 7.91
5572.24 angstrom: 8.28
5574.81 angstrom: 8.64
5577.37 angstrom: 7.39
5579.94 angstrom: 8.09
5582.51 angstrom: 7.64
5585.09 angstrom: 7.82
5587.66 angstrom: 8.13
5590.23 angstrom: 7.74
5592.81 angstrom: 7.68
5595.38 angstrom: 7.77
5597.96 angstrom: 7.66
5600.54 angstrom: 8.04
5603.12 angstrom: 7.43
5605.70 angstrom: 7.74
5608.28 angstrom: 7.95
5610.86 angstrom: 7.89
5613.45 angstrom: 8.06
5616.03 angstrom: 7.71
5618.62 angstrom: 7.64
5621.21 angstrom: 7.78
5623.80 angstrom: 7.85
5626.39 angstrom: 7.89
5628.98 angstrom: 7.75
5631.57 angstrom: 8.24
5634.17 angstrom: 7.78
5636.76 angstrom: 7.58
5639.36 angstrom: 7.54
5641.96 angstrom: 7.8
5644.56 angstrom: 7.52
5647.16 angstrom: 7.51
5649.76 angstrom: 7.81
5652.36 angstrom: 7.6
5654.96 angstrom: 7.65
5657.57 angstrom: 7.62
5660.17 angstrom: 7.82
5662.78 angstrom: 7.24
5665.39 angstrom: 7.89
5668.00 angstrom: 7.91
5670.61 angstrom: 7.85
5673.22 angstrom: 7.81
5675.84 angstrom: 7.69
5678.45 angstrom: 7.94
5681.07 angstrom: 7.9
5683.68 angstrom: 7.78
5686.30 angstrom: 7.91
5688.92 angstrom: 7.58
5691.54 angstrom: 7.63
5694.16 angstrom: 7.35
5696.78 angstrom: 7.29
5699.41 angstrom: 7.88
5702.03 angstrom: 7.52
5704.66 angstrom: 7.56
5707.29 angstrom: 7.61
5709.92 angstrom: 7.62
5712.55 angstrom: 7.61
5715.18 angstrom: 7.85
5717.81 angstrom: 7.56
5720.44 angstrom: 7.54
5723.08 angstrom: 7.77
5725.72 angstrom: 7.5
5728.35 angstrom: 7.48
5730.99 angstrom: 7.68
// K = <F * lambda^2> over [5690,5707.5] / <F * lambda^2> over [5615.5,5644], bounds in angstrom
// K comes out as 1.0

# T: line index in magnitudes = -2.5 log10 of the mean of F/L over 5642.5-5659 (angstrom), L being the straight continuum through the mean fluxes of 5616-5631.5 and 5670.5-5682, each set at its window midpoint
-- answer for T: 0.03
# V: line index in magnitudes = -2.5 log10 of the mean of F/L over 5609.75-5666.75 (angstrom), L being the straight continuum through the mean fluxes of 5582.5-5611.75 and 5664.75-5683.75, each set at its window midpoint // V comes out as 0.01 mag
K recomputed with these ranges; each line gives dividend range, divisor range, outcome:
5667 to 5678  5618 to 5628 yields 1.02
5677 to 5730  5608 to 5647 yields 1.01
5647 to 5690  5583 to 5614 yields 1.02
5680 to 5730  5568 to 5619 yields 1.01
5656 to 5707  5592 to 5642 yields 1.01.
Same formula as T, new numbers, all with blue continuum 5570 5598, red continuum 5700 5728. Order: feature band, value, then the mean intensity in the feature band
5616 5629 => 0.01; 7.78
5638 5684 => 0.00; 7.71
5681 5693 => -0.01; 7.74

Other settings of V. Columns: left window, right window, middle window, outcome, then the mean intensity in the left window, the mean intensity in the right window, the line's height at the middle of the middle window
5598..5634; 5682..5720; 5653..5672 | 0.00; 7.84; 7.63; 7.72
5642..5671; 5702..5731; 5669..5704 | -0.01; 7.68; 7.61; 7.64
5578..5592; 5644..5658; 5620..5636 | -0.02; 7.85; 7.62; 7.7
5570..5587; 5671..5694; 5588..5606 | 0.03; 7.98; 7.76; 7.94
